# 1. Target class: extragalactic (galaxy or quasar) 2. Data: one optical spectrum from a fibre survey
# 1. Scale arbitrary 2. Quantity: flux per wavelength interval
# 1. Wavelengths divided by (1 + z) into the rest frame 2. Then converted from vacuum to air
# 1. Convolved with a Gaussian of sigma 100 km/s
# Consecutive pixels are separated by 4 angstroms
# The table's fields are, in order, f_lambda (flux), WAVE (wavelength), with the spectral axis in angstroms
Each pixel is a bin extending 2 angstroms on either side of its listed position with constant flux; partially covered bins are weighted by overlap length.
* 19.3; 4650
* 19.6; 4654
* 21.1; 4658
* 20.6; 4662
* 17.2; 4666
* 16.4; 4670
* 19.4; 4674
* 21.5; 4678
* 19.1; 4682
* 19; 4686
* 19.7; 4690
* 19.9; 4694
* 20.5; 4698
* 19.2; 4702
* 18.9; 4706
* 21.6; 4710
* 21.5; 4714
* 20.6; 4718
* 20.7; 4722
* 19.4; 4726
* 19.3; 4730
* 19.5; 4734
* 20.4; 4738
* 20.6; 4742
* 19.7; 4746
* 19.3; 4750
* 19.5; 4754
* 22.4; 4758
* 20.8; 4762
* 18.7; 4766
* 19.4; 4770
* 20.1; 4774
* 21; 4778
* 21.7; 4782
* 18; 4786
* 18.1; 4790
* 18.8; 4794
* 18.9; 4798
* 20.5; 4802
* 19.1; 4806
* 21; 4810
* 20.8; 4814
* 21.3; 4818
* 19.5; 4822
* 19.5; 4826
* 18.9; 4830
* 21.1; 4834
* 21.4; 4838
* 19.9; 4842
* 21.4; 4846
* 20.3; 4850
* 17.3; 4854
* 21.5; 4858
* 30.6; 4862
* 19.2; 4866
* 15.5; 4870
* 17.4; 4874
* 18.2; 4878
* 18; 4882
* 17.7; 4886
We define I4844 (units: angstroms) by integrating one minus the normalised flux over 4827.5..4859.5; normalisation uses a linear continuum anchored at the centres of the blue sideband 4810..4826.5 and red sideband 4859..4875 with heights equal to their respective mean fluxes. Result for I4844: 0.77 angstroms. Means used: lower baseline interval 20.4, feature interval 20.2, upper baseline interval 20.9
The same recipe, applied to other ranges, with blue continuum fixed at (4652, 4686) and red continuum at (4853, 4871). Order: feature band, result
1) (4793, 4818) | 0.88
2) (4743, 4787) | 0.45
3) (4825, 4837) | 0.57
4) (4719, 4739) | 0.08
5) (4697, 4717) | -0.62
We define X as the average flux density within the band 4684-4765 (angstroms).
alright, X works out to 20.1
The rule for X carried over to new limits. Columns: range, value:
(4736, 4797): 19.9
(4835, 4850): 20.8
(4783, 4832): 19.6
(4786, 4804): 19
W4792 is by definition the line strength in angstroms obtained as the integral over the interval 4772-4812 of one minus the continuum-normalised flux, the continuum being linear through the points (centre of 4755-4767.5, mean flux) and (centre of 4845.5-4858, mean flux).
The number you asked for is 1.19 angstroms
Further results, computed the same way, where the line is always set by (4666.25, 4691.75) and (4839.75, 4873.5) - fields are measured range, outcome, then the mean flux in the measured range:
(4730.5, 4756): -0.27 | 19.8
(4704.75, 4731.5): -1.33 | 20.3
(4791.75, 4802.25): 0.46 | 19.2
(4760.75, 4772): 0.13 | 19.6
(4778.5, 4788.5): 0.00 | 19.9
